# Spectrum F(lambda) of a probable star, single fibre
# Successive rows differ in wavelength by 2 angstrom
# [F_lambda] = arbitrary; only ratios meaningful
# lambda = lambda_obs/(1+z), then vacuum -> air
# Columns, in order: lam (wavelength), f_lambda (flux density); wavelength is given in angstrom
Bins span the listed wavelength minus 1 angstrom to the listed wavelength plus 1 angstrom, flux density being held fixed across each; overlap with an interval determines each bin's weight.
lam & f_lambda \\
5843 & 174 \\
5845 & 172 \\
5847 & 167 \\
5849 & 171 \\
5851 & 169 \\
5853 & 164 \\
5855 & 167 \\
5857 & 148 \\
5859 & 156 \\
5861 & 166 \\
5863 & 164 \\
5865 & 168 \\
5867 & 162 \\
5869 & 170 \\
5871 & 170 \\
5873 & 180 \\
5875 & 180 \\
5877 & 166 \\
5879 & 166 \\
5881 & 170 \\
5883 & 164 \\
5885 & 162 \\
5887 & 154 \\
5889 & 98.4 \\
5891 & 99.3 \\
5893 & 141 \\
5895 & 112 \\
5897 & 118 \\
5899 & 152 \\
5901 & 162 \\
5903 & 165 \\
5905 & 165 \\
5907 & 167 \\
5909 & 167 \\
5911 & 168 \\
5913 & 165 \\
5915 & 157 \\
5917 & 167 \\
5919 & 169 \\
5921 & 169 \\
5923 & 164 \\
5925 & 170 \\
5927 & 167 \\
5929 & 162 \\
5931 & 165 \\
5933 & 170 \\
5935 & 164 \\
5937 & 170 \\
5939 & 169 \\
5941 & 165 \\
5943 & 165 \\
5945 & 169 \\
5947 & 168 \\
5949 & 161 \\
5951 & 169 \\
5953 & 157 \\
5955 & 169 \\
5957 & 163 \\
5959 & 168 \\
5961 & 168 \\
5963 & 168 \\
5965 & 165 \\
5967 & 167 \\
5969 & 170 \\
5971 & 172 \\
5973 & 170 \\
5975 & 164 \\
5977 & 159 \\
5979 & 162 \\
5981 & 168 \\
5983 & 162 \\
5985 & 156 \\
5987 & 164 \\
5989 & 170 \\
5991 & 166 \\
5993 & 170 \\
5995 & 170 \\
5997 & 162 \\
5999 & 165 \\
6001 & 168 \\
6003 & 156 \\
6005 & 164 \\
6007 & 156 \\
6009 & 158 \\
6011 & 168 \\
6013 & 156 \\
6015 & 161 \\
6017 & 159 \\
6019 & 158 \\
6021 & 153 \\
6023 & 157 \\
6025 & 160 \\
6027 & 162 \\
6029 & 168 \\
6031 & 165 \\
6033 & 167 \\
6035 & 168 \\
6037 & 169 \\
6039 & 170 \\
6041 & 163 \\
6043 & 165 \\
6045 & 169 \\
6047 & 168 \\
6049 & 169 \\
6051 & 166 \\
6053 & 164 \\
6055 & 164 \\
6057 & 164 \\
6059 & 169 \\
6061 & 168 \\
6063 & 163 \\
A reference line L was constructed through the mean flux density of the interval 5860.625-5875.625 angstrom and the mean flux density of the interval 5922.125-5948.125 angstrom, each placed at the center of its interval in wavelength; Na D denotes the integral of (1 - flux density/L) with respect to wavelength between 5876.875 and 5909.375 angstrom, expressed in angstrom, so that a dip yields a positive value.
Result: 4.0 angstrom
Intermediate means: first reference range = 170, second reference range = 167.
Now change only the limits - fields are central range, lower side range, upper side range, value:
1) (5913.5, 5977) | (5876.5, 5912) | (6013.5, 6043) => -4.8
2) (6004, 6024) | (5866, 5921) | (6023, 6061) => 0.6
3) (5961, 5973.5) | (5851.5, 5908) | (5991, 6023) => -0.7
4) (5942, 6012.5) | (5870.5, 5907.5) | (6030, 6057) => -2.1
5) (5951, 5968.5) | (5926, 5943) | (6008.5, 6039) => -0.1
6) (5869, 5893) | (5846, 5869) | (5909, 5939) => 1.4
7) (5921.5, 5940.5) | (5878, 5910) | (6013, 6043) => -1.9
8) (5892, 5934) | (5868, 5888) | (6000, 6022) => 1.7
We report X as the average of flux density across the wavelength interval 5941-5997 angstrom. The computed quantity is 166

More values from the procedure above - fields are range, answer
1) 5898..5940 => 165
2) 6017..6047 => 164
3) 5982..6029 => 162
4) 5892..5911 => 151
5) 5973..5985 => 163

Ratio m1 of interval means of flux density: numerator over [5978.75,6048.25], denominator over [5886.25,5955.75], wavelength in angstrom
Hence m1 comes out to 1.0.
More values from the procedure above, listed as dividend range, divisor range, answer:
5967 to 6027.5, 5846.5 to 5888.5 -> 0.99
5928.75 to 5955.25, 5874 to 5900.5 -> 1.14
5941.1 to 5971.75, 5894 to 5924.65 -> 1.05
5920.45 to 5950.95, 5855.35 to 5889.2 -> 1.02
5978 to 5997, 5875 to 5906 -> 1.12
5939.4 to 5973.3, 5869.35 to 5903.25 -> 1.11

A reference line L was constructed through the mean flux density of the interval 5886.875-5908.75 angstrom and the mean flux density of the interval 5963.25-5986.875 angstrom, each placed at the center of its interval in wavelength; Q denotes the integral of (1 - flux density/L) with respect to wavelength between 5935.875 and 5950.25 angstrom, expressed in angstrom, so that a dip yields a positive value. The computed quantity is -1.13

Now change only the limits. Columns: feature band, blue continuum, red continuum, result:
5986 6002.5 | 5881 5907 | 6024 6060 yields -0.82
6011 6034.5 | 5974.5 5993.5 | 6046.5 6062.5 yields 0.60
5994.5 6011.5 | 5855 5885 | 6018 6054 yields 0.23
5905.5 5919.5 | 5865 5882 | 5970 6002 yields 0.26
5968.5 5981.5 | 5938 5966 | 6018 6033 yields -0.14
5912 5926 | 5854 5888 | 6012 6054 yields -0.08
